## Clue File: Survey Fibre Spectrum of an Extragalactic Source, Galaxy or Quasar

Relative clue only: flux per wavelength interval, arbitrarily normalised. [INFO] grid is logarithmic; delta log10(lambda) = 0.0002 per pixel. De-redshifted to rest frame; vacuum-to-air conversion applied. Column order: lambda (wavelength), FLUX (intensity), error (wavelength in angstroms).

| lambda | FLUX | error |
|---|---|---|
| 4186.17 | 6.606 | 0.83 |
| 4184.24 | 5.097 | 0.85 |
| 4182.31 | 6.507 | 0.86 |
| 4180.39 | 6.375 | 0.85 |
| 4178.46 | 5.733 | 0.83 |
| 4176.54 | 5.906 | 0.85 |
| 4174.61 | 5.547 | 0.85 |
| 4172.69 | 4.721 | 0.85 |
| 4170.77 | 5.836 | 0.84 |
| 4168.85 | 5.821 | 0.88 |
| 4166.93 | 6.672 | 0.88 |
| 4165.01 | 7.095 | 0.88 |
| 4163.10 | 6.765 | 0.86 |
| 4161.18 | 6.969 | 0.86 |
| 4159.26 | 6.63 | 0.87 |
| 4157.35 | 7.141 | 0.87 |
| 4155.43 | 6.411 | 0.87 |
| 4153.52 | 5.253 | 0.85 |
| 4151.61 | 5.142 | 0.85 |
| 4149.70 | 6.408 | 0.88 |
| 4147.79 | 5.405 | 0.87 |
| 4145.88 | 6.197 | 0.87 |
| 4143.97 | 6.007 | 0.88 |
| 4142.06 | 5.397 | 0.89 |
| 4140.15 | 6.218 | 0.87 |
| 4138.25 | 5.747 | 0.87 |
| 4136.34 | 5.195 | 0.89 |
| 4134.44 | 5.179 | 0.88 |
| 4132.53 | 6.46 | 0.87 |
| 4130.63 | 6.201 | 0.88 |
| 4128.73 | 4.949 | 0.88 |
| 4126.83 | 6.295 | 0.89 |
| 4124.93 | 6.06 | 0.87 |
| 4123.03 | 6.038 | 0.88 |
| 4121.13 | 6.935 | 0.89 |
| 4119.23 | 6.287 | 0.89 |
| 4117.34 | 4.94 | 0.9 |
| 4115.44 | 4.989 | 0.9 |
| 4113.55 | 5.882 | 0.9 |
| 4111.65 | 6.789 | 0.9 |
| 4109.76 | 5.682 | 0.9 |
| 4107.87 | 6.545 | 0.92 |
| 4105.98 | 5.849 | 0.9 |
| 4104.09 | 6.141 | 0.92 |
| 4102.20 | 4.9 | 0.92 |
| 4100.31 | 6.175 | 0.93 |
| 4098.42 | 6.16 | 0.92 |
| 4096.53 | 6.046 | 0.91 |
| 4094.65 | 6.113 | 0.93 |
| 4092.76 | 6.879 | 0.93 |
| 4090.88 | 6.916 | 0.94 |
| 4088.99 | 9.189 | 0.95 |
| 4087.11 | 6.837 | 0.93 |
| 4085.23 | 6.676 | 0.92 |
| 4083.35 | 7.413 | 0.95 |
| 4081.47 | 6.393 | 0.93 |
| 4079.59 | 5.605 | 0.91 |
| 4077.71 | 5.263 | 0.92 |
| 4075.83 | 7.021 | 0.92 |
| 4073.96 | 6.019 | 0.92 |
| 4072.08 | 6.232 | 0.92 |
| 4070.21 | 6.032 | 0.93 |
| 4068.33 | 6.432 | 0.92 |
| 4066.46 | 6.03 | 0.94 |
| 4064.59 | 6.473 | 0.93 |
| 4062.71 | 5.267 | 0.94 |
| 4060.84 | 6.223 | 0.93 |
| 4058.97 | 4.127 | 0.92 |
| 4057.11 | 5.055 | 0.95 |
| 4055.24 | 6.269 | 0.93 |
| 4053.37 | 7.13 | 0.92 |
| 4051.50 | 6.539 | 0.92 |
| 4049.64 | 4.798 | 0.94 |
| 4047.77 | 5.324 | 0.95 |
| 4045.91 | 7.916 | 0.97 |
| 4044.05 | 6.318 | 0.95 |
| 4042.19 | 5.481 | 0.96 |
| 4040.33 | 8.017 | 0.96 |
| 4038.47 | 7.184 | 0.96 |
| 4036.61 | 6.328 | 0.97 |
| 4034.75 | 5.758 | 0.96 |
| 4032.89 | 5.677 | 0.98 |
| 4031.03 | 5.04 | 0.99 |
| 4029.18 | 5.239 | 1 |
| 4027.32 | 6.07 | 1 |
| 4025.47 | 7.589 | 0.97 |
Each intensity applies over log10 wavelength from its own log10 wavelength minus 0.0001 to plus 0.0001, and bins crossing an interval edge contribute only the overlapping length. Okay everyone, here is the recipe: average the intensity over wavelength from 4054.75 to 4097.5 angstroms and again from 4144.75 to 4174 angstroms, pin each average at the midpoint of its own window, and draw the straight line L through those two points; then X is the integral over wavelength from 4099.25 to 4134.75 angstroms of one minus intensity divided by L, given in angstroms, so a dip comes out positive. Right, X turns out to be 1.7 angstroms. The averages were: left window 6.28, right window 6.16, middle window 5.92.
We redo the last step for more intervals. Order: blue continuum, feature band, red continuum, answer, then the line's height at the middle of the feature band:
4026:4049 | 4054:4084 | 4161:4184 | 0.92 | 6.18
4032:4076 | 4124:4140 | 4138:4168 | 1.10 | 6.21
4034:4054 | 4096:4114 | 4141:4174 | 0.68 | 6.26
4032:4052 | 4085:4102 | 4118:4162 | -1.51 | 6.15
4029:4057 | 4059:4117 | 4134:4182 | -0.98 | 6.12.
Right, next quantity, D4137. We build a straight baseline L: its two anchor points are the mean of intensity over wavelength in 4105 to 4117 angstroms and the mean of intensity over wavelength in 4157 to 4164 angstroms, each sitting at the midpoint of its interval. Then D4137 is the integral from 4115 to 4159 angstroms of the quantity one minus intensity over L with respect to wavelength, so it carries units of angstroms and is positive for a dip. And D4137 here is 3.5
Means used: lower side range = 5.91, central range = 5.89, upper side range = 6.85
